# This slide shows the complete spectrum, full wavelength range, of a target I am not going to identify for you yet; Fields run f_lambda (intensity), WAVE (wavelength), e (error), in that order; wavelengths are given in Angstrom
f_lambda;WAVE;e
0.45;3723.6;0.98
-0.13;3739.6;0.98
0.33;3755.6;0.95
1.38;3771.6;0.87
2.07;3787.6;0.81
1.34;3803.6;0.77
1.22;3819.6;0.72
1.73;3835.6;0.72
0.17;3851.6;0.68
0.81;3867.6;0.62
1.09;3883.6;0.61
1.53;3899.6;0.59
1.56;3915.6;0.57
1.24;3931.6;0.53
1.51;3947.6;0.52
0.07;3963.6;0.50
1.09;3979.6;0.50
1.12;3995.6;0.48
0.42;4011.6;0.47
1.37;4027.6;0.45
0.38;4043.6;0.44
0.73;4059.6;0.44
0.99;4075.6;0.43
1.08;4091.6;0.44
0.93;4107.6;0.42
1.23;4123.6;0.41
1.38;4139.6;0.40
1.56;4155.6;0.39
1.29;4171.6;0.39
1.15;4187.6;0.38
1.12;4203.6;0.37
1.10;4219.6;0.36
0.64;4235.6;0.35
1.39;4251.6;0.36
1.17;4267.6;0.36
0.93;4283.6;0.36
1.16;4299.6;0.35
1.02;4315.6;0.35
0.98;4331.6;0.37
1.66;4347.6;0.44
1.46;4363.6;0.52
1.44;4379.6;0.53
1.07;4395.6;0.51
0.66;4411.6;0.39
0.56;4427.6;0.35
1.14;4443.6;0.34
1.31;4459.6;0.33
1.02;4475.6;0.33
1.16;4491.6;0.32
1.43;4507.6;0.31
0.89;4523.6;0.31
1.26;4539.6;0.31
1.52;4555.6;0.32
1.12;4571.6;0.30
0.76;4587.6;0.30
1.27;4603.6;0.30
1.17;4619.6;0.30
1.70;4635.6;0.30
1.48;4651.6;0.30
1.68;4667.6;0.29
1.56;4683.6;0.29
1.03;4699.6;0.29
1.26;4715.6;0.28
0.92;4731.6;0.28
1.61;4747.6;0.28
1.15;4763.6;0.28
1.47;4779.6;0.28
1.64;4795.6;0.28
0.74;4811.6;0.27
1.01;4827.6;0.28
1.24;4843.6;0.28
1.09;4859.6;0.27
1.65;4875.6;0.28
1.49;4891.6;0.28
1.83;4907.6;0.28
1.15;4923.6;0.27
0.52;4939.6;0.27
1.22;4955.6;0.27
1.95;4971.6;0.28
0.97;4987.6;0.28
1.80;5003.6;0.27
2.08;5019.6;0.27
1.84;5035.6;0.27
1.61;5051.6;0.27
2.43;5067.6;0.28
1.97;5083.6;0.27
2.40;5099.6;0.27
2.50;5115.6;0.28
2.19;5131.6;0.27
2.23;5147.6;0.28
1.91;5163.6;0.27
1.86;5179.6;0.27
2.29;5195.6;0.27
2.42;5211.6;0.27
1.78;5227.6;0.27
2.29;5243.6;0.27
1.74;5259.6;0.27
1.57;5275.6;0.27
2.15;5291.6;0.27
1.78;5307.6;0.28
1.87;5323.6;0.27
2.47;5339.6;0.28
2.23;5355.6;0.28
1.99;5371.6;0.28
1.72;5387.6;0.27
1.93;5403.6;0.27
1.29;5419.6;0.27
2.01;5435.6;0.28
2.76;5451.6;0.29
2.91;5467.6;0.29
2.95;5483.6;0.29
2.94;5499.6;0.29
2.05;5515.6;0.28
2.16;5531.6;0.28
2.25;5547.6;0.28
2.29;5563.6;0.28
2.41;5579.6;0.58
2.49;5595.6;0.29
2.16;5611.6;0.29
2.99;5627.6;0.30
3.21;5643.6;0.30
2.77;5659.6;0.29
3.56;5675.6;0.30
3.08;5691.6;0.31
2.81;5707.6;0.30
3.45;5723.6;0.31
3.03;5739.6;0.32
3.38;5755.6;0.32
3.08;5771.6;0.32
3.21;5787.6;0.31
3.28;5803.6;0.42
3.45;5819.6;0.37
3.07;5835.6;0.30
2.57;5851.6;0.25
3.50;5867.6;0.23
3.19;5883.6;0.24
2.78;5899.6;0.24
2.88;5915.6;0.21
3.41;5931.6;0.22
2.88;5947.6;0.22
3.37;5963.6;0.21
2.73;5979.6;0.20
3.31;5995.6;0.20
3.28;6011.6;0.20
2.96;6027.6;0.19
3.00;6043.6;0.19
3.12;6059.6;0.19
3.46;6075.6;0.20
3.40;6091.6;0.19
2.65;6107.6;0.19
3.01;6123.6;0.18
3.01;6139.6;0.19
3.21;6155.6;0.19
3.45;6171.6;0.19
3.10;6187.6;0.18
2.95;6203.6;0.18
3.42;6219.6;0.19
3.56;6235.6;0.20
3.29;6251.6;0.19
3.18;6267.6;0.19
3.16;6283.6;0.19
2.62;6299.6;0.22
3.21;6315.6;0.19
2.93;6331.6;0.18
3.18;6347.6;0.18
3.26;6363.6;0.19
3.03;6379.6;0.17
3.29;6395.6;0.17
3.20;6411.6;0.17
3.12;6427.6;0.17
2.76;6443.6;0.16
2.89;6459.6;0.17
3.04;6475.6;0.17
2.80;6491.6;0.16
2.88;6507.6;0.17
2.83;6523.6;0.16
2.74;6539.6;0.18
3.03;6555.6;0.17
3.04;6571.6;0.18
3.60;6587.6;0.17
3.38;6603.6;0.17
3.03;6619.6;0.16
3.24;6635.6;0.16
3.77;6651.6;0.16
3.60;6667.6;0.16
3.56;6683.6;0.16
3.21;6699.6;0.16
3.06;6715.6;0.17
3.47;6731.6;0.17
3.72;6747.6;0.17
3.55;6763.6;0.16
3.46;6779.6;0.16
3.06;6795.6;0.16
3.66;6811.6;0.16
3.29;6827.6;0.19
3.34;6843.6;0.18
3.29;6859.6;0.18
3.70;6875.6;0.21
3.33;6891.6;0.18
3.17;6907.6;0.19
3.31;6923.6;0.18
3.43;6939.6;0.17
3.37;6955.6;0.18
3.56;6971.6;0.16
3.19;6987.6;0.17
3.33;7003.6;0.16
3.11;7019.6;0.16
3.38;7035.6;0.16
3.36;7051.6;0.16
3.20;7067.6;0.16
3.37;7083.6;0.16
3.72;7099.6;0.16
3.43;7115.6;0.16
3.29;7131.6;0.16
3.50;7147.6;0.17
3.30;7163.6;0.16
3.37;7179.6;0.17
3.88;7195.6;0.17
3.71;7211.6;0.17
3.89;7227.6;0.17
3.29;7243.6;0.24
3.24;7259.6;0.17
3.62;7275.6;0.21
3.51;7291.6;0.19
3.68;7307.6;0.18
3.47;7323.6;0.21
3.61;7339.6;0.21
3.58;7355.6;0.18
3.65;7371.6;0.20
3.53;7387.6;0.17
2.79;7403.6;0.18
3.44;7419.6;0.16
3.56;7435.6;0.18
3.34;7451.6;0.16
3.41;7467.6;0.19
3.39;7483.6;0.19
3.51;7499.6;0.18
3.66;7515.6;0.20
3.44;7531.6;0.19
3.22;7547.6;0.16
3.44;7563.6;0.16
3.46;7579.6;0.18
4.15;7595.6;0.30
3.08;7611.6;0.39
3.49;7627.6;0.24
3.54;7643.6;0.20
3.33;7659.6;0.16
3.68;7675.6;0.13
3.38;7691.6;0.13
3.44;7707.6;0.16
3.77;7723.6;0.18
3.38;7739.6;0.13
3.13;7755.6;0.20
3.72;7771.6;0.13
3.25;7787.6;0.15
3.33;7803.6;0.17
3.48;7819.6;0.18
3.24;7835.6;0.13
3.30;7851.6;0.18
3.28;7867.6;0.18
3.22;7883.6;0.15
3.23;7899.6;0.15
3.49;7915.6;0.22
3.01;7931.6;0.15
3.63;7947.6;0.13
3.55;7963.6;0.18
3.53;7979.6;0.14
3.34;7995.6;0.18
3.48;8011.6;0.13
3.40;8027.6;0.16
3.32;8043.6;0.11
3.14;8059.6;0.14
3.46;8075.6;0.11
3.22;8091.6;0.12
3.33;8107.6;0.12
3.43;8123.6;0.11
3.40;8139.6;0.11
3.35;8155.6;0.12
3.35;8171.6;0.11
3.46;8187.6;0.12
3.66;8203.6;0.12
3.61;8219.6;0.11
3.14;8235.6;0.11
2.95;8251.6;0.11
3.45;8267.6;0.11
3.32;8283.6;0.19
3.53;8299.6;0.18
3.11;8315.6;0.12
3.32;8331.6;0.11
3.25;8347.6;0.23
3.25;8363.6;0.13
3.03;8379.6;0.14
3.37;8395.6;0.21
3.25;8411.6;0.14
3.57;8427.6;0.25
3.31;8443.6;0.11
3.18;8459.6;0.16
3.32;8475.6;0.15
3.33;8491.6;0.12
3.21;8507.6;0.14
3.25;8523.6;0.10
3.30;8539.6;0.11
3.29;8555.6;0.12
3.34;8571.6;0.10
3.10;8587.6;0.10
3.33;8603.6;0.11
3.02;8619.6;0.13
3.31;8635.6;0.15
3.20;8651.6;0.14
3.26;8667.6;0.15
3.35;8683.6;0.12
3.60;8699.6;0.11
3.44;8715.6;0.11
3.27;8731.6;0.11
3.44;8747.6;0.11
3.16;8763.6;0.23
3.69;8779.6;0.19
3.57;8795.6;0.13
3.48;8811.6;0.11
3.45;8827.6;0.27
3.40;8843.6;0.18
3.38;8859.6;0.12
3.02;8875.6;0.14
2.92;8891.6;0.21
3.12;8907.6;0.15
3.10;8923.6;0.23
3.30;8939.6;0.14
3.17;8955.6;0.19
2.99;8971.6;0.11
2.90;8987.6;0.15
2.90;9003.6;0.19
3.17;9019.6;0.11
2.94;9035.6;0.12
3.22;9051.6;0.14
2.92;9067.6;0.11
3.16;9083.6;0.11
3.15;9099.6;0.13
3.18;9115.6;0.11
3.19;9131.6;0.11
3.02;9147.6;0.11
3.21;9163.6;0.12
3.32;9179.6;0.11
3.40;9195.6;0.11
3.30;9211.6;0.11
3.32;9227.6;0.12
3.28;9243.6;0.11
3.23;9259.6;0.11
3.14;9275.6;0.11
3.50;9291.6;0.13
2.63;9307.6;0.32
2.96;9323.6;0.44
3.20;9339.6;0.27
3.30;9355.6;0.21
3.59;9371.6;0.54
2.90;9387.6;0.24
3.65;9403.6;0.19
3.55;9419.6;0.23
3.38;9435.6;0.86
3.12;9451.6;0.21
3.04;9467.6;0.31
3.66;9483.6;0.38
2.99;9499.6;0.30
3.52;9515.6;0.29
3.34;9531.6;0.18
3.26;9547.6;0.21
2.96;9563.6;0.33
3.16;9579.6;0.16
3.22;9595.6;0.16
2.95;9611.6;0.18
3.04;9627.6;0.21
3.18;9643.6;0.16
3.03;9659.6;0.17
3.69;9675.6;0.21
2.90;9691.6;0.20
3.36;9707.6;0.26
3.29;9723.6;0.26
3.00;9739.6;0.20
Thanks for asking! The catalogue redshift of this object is 0.256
